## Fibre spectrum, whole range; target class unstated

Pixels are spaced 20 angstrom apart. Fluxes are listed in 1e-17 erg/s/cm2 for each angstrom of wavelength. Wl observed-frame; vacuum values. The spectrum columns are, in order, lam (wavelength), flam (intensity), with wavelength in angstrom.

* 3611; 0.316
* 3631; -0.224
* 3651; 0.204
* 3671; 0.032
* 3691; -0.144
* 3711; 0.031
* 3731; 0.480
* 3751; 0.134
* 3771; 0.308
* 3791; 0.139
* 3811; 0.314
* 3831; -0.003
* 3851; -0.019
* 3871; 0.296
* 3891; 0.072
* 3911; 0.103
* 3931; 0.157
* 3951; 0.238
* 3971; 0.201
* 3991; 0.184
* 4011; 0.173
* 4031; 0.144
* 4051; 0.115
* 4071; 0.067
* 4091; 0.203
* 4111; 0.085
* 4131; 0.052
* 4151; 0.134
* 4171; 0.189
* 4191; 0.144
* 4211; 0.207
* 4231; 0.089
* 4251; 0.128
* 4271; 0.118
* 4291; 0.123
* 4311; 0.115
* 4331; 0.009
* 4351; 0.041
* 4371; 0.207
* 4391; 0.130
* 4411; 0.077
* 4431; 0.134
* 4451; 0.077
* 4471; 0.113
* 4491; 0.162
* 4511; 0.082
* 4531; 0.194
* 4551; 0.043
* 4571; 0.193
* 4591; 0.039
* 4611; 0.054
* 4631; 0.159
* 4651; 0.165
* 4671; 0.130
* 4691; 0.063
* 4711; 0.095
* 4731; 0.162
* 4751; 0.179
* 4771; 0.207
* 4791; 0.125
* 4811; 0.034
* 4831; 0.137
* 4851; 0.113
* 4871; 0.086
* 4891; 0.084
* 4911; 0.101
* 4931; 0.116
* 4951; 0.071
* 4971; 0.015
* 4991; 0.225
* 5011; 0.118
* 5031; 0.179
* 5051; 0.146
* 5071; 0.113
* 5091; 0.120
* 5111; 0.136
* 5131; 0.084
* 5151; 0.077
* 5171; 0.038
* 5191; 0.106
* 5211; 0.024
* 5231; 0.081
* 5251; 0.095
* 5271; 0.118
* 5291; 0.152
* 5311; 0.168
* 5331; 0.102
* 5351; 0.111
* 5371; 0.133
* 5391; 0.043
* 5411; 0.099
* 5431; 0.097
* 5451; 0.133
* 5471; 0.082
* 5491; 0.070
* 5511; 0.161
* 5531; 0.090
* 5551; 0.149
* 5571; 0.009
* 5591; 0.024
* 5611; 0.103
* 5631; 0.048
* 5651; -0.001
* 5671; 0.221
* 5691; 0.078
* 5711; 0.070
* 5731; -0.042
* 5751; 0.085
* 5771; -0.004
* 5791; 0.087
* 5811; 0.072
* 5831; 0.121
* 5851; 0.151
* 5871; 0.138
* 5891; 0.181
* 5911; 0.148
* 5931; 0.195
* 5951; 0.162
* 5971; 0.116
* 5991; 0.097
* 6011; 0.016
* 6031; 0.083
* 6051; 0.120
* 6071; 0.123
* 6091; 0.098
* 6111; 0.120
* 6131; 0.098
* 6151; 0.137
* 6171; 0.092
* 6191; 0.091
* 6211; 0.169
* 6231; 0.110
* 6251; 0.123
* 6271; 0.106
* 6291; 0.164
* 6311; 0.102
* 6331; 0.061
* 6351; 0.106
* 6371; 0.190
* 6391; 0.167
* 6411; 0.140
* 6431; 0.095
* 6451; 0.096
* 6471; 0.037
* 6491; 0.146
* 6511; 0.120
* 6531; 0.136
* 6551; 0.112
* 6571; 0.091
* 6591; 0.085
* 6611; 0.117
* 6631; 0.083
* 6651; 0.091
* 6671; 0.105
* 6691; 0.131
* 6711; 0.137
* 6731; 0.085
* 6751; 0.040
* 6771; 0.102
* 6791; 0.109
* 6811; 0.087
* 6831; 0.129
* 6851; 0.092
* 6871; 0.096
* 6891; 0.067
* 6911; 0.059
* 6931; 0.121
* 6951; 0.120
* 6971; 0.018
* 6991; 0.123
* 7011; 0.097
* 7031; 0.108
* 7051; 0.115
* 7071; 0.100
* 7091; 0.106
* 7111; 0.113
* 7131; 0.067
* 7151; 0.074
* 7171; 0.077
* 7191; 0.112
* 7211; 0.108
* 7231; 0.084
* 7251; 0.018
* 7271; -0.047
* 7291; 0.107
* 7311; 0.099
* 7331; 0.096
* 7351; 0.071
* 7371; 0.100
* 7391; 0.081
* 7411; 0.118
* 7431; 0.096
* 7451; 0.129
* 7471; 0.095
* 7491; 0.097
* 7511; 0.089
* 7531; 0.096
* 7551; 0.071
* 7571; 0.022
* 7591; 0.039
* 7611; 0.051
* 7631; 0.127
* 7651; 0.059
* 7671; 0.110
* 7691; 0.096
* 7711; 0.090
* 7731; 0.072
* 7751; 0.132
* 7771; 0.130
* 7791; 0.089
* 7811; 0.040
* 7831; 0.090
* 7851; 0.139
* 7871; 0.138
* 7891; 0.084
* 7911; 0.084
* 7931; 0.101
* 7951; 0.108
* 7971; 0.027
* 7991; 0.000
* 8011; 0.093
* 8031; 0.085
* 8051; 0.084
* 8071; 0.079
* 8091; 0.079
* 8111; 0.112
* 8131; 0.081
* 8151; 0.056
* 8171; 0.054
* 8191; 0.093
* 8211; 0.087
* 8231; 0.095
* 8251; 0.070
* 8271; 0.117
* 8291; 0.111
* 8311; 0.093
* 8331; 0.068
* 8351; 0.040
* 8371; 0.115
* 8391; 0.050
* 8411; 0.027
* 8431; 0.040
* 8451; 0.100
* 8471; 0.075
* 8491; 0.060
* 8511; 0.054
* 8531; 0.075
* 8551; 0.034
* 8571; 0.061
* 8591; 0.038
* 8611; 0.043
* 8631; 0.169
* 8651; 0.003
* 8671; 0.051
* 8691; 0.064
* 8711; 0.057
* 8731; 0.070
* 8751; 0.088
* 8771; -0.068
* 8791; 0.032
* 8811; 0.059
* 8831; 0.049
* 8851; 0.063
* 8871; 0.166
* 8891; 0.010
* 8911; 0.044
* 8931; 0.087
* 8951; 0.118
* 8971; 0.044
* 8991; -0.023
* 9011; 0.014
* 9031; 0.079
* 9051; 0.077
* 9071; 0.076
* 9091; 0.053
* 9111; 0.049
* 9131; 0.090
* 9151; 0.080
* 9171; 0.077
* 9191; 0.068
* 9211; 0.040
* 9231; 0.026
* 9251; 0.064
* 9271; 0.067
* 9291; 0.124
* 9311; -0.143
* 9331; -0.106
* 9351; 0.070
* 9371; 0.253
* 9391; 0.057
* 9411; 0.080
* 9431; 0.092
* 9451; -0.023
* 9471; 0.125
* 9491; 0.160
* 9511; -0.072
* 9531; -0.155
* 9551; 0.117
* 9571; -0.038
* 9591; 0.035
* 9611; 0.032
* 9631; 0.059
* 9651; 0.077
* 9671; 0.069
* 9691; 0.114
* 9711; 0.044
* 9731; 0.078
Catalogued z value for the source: 0.33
